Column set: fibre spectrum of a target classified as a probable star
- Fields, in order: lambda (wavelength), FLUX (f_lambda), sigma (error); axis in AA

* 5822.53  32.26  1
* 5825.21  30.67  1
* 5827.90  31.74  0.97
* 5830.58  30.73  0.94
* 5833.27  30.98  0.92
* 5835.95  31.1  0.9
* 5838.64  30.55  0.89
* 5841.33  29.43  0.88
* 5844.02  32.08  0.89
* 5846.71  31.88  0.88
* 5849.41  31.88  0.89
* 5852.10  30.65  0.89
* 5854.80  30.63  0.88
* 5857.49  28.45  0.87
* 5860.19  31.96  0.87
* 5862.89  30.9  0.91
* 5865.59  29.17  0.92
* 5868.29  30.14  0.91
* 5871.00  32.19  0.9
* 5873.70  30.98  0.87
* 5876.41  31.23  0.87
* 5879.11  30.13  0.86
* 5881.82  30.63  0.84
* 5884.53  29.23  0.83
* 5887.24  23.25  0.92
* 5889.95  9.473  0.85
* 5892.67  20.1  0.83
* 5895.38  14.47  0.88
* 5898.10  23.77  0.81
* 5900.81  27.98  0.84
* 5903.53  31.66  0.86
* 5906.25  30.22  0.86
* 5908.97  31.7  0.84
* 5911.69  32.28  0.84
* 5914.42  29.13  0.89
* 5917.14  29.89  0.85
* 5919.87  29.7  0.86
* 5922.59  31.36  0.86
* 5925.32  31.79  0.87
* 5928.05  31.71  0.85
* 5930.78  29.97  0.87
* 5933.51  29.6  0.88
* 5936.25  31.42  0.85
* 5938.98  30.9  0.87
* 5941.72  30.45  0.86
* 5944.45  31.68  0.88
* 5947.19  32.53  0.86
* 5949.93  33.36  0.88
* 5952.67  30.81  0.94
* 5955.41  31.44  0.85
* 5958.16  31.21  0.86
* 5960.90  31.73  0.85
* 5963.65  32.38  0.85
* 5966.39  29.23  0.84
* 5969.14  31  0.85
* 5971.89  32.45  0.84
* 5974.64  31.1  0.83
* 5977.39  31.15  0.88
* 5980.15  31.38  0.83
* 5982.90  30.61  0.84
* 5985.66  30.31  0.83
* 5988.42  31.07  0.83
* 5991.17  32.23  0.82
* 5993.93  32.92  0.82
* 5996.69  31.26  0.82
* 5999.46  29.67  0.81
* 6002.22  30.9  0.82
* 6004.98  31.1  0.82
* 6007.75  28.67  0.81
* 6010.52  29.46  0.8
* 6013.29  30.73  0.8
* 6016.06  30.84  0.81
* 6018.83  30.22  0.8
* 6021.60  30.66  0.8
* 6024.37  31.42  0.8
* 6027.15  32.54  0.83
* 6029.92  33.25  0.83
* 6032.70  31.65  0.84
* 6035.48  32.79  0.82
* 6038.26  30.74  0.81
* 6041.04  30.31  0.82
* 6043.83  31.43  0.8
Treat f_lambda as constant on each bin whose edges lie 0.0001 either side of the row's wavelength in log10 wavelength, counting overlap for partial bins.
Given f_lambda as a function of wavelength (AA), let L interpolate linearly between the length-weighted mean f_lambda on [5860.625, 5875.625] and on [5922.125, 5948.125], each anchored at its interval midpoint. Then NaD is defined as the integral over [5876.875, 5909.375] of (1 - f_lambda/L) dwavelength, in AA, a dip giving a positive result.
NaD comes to 6.0 AA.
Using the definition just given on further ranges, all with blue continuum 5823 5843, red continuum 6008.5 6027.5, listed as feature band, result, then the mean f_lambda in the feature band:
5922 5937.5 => -0.1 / 30.9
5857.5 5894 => 3.7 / 27.7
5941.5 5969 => -0.7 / 31.5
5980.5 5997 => -0.4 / 31.4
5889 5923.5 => 4.9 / 26.4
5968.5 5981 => -0.3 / 31.4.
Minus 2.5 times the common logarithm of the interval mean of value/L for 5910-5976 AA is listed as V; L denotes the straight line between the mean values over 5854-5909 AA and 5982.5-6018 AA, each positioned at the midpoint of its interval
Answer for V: -0.07 mag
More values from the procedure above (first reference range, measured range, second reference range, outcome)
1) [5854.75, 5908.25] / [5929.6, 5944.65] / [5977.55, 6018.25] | -0.06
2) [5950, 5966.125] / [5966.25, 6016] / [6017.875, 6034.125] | 0.02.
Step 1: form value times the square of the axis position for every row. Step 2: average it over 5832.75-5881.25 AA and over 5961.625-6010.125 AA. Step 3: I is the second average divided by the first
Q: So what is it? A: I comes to 1.05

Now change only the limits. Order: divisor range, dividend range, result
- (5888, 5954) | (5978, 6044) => 1.12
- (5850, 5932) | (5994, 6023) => 1.11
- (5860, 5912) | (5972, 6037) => 1.18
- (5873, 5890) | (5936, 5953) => 1.17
